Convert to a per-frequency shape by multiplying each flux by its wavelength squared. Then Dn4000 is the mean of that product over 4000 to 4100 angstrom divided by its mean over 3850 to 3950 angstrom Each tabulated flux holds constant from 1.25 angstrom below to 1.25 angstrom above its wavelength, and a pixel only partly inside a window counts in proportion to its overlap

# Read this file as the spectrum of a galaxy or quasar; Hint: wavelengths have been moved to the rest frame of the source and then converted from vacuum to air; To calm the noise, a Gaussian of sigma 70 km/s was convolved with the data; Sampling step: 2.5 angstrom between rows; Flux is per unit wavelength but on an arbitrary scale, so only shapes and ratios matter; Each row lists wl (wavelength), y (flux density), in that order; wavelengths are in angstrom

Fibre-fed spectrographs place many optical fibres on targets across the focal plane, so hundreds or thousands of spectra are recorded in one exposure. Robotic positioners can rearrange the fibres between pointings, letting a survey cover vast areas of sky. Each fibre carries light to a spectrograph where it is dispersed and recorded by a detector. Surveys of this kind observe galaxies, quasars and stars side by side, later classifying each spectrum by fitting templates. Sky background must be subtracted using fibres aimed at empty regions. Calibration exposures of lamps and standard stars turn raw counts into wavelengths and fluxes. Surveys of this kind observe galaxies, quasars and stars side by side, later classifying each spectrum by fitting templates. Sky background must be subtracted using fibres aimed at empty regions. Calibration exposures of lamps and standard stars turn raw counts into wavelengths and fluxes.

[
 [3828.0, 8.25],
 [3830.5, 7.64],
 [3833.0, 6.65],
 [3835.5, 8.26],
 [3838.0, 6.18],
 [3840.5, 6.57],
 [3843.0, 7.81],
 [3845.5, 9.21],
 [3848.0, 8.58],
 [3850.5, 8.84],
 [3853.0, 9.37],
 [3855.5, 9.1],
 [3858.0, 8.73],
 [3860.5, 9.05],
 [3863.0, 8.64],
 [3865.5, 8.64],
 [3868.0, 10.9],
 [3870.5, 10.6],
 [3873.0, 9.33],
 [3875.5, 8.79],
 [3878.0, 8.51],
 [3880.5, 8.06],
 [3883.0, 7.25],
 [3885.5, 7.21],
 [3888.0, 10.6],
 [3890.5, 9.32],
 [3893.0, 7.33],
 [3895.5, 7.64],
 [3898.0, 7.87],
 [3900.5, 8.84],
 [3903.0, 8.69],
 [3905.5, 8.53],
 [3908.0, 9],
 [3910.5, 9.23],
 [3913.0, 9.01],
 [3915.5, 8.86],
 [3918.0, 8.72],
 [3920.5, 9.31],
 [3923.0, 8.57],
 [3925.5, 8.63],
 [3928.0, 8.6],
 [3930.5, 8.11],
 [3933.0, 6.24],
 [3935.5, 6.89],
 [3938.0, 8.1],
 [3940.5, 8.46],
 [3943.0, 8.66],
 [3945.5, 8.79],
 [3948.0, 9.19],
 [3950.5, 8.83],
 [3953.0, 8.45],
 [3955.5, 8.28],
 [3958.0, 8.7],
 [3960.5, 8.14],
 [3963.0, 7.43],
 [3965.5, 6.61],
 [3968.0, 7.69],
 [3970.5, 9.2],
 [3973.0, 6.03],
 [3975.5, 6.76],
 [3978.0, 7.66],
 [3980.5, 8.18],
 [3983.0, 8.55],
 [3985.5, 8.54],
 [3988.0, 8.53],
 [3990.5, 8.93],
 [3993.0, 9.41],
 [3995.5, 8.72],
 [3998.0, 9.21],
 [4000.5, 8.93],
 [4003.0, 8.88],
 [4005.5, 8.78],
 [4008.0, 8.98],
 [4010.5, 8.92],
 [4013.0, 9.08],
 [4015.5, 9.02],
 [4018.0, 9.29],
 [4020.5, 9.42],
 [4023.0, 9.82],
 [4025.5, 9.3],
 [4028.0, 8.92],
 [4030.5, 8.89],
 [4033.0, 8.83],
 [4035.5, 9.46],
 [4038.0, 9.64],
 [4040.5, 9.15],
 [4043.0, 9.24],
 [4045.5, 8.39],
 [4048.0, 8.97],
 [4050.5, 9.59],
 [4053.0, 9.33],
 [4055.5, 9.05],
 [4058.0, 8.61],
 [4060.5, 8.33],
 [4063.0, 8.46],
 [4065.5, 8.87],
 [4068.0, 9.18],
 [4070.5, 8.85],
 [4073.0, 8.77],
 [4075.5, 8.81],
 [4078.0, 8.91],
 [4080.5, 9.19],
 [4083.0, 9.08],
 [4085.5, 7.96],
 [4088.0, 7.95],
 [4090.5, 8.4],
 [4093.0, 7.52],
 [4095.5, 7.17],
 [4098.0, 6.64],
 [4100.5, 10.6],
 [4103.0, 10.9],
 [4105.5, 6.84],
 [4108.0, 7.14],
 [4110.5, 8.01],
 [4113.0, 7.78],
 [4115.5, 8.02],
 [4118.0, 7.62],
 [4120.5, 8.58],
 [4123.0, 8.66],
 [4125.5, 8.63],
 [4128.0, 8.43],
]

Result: 1.1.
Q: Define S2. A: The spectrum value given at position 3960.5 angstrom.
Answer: 8.14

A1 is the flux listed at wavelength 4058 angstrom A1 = 8.61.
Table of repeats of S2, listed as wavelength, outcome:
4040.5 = 9.15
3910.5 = 9.23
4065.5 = 8.87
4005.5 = 8.78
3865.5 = 8.64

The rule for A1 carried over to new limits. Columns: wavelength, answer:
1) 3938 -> 8.1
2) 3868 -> 10.9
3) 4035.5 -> 9.46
